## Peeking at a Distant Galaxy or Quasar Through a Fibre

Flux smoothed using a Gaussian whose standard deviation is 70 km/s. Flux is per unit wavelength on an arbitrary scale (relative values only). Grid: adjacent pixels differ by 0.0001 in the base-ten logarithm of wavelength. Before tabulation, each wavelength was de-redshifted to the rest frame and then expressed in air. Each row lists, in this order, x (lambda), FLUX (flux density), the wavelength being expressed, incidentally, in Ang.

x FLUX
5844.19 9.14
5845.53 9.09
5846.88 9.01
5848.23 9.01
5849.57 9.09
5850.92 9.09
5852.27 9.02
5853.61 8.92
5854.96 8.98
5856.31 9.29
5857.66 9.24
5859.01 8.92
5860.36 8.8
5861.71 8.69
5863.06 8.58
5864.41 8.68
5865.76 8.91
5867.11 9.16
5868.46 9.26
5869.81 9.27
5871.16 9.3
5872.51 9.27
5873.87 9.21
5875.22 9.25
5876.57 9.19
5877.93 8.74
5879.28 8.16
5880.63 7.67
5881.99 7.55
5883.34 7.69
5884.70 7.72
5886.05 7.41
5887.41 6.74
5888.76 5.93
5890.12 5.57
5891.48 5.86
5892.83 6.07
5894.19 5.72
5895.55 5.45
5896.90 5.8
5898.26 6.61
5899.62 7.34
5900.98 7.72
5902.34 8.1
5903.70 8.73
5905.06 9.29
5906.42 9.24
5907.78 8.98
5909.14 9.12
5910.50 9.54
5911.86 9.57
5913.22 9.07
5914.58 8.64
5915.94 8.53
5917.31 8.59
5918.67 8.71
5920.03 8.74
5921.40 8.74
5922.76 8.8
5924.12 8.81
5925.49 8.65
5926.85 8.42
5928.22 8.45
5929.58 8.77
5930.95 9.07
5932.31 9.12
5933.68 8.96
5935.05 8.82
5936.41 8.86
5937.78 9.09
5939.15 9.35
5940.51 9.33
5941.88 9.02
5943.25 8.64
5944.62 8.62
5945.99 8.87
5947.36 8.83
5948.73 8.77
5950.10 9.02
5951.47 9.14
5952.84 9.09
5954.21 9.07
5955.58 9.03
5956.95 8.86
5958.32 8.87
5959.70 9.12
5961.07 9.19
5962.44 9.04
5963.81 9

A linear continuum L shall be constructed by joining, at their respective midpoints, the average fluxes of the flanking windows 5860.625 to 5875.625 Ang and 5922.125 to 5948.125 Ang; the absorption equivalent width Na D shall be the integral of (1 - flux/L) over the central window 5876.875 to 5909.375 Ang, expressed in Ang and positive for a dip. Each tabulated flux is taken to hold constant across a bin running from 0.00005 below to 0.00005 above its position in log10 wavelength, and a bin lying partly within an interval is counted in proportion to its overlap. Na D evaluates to 5.78 Ang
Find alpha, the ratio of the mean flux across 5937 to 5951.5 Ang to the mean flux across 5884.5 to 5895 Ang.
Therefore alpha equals 1.42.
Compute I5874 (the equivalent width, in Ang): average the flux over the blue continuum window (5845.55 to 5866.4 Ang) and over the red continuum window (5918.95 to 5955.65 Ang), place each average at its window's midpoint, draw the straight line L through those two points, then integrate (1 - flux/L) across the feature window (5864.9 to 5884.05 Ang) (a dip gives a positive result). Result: 0.4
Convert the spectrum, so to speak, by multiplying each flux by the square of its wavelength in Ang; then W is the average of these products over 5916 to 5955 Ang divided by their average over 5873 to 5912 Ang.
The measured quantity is 1.17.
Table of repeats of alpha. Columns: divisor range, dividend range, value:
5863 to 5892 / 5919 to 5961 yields 1.09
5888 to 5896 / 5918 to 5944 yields 1.53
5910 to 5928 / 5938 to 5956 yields 1.02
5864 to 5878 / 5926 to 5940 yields 0.97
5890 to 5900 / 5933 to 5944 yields 1.49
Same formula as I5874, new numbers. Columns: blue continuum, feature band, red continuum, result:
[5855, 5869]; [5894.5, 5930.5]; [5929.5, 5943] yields 2.5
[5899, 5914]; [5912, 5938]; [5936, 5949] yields 0.2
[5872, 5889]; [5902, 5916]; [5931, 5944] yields -0.8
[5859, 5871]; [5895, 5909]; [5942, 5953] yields 1.7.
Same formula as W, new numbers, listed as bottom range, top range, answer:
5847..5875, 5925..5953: 1.01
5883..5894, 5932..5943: 1.40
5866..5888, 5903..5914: 1.09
